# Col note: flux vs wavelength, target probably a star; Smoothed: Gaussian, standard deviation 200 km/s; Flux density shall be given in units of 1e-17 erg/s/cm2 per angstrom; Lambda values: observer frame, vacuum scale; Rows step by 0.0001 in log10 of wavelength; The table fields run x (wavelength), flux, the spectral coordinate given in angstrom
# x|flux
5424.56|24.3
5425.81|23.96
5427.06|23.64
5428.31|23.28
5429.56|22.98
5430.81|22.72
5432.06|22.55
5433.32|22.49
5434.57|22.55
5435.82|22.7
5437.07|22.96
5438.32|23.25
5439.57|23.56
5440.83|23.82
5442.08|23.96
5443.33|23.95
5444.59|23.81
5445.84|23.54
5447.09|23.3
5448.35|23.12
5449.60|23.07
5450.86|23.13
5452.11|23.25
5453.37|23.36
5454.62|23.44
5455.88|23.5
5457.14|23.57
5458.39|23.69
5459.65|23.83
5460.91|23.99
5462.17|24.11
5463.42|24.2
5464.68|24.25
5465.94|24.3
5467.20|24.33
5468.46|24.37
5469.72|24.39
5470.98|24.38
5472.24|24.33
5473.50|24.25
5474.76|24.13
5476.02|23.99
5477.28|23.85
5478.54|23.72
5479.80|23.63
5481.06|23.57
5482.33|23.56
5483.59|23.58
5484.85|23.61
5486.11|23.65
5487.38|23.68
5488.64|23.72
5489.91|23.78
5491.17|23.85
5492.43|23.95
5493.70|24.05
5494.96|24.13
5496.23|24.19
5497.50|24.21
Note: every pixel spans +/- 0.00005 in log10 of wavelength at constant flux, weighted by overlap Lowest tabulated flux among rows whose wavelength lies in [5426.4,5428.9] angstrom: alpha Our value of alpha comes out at 23.28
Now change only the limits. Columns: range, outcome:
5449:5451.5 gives 23.07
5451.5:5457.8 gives 23.25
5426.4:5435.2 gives 22.49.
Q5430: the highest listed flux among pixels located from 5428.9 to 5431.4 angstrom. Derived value 22.98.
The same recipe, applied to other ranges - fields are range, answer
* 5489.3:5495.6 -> 24.13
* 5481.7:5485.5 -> 23.61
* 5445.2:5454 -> 23.54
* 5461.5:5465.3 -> 24.25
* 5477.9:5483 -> 23.72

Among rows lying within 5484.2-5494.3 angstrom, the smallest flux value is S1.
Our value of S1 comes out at 23.61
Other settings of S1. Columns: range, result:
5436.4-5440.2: 22.96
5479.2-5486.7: 23.56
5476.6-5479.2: 23.72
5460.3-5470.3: 23.99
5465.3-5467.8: 24.3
